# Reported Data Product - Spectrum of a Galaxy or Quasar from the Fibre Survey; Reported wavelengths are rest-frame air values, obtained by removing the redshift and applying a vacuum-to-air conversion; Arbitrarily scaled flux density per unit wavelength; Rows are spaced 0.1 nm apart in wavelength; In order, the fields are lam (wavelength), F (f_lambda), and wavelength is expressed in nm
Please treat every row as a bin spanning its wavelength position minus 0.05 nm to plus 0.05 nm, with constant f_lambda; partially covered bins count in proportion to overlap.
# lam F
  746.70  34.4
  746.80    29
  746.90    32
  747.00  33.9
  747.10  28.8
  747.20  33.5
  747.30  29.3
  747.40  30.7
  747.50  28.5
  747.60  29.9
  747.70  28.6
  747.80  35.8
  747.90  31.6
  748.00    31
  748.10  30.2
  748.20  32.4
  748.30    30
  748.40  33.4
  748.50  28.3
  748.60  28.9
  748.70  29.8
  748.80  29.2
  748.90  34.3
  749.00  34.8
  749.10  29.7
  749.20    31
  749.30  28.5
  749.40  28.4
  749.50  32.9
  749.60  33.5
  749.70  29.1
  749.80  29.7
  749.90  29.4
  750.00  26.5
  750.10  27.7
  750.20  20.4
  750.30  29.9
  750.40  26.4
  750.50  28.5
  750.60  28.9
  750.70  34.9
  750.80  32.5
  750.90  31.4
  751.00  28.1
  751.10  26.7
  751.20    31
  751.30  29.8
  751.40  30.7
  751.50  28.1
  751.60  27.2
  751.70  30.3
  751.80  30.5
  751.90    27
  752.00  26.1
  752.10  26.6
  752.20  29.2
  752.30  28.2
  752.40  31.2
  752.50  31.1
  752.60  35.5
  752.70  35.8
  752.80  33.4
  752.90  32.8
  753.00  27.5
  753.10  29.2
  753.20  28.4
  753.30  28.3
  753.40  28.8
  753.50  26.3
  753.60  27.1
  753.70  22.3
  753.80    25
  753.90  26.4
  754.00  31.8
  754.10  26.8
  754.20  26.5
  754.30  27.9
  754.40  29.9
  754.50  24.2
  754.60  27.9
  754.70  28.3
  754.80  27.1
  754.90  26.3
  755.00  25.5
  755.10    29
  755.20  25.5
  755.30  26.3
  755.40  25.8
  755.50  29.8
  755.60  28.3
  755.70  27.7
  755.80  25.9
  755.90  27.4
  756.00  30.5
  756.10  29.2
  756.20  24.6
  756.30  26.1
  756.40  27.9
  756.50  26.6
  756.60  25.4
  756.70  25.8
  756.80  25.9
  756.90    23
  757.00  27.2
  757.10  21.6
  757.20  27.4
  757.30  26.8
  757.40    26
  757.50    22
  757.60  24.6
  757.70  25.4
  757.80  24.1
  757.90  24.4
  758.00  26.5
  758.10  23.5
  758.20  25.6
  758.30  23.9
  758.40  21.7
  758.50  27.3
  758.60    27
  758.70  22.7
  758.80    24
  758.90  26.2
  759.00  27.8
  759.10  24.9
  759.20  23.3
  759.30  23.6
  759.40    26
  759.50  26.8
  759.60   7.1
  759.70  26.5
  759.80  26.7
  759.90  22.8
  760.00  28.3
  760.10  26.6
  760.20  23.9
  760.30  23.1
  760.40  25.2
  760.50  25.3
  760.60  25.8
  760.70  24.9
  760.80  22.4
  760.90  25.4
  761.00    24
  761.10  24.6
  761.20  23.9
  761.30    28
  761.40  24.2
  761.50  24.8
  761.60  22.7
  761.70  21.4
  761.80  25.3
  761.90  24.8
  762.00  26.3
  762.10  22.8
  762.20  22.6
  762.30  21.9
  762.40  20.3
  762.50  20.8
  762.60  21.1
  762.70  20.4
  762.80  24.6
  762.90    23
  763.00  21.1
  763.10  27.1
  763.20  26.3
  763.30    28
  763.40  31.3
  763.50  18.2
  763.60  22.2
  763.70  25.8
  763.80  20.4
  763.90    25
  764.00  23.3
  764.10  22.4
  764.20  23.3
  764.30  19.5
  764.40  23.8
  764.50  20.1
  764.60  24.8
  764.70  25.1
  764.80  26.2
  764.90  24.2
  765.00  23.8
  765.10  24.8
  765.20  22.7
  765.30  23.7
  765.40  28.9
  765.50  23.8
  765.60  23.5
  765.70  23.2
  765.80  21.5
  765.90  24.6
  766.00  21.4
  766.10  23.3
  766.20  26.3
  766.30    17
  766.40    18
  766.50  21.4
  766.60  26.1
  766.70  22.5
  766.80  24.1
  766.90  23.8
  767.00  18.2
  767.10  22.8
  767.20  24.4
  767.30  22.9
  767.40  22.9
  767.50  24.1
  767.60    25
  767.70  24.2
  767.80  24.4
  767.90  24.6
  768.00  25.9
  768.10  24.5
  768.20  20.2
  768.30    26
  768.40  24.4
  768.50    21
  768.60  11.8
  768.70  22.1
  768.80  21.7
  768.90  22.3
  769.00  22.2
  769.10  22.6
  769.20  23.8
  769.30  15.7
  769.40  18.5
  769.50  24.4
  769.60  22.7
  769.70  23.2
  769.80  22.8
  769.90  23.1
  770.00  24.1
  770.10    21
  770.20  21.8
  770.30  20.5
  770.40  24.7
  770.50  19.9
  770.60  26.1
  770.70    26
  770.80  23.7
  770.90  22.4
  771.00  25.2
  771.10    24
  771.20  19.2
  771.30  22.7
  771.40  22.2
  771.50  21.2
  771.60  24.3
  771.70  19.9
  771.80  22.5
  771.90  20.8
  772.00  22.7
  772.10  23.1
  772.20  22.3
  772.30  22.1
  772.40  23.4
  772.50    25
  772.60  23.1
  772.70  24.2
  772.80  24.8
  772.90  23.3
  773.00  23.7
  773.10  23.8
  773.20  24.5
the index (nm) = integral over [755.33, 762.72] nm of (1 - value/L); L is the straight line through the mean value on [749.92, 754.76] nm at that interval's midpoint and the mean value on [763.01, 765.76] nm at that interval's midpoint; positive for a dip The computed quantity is 0.38 nm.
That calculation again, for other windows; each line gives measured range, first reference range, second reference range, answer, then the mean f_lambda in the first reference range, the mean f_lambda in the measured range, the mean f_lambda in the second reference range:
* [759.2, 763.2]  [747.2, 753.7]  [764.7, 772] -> 0.29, 29.8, 23.8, 22.8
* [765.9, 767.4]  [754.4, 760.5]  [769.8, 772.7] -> 0.08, 25.5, 22.4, 22.8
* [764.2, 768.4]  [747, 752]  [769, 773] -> 0.15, 30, 23.4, 22.6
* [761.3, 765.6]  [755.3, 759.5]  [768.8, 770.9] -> 0.08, 25.7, 23.7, 22.4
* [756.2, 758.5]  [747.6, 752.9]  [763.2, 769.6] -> 0.16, 30.1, 25.1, 23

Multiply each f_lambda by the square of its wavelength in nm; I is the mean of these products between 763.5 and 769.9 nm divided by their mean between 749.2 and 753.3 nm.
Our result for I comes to 0.80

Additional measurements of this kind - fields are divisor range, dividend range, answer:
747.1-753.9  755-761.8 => 0.87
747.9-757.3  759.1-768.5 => 0.85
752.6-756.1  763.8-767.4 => 0.85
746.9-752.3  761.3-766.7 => 0.81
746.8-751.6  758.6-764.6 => 0.82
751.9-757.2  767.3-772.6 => 0.85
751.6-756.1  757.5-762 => 0.88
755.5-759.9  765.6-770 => 0.91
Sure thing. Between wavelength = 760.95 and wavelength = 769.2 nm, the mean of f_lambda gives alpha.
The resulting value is 23.3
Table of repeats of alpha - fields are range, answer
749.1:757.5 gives 28.2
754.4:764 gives 24.9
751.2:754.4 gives 28.9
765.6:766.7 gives 22.3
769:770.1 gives 22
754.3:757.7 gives 26.5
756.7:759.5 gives 25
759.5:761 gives 24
